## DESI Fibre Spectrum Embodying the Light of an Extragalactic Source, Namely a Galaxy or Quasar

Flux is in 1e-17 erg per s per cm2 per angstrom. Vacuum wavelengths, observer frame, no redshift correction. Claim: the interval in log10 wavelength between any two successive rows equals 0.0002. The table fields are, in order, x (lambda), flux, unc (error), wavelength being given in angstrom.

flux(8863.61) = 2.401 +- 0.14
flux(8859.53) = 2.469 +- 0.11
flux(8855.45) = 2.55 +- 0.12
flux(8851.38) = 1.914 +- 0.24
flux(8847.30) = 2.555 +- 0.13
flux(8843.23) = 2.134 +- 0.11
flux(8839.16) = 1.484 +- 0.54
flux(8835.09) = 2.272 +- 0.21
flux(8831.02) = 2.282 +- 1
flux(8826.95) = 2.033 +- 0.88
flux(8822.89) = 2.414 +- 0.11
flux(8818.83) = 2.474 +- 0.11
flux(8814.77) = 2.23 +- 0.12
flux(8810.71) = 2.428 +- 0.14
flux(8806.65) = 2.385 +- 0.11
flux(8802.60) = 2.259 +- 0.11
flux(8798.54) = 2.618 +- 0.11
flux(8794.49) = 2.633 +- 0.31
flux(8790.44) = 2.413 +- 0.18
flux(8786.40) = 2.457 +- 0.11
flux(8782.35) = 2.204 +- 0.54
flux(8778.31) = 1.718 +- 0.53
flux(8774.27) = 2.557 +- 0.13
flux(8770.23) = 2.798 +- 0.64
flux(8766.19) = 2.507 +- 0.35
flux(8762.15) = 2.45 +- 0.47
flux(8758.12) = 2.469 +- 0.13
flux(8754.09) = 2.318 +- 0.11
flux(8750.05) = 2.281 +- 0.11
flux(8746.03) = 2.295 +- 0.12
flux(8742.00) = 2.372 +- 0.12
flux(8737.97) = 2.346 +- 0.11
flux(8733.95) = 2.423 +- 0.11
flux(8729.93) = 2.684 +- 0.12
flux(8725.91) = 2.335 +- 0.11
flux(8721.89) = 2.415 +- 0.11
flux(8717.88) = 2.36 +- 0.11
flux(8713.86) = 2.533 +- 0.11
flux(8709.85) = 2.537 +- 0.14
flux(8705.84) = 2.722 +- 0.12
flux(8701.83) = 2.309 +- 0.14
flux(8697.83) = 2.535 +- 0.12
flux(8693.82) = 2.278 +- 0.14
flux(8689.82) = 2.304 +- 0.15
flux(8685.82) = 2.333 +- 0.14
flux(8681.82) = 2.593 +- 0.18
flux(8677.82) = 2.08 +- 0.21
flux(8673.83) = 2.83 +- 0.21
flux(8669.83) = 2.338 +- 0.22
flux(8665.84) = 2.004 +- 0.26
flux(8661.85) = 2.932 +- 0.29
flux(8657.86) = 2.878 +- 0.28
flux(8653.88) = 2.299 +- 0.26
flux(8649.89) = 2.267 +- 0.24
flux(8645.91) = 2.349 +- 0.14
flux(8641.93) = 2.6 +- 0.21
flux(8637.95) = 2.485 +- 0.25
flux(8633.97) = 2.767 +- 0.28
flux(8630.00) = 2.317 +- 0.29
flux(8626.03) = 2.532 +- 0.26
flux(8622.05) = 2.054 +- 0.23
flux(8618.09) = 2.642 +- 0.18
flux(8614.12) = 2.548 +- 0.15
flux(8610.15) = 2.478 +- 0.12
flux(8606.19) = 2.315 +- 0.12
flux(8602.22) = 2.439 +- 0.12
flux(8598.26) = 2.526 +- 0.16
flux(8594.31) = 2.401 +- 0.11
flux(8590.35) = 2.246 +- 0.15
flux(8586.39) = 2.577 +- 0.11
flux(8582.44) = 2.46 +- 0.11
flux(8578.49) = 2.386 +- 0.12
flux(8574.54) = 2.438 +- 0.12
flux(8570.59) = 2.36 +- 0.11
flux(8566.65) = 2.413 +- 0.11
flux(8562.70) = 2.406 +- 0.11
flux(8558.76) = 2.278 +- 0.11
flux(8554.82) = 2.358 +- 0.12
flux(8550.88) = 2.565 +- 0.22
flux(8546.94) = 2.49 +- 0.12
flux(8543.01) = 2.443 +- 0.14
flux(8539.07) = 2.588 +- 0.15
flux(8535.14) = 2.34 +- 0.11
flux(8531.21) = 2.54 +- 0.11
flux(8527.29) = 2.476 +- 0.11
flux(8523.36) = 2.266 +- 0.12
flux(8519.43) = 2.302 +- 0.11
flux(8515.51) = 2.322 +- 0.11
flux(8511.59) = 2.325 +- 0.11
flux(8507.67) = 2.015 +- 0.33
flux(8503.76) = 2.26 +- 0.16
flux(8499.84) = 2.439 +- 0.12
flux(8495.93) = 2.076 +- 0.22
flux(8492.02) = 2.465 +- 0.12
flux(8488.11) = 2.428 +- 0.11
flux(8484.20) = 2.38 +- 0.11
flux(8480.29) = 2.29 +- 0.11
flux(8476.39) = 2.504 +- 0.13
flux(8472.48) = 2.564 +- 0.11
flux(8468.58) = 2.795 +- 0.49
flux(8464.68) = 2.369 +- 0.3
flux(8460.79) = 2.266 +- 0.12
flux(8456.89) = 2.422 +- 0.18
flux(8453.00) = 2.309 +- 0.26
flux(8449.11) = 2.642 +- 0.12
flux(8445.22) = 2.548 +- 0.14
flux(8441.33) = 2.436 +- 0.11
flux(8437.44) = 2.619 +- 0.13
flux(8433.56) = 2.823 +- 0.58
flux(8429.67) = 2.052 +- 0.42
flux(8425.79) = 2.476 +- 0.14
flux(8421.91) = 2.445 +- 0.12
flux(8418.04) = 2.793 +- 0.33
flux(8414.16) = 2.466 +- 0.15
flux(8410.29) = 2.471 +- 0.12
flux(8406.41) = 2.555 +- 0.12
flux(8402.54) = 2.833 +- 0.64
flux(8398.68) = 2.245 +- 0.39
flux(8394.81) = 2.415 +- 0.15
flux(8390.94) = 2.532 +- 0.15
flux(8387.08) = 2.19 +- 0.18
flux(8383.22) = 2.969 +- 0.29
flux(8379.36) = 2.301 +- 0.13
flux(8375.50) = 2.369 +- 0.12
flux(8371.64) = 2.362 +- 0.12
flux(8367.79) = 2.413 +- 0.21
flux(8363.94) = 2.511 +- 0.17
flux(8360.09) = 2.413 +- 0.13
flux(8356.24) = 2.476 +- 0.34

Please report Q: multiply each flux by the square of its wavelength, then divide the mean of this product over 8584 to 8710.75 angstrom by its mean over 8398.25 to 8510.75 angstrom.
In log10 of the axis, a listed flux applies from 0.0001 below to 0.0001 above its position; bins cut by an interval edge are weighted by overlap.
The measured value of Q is 1.05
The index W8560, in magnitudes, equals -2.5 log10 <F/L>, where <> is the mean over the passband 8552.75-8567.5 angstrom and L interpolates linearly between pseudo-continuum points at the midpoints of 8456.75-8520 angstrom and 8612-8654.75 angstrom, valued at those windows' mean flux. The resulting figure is 0.02 mag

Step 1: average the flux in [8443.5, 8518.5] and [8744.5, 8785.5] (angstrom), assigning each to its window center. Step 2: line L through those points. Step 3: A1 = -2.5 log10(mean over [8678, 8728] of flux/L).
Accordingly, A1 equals -0.026 mag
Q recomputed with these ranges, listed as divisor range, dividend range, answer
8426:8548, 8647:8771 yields 1.07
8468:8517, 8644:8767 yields 1.08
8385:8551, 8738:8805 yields 1.06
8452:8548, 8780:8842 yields 1.04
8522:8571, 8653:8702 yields 1.04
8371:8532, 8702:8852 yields 1.05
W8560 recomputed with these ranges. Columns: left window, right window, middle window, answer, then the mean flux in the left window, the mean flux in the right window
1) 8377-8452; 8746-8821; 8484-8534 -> 0.07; 2.51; 2.4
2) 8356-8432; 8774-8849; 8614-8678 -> -0.05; 2.47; 2.28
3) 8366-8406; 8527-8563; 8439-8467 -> 0.01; 2.47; 2.45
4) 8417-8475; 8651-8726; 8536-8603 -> 0.02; 2.5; 2.45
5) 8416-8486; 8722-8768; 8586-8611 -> 0.01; 2.49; 2.41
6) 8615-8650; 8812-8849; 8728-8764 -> -0.04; 2.46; 2.21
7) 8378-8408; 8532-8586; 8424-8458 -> 0.00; 2.51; 2.43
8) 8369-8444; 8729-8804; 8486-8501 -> 0.06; 2.49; 2.41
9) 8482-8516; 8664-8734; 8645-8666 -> -0.05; 2.3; 2.42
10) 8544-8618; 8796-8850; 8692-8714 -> -0.06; 2.43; 2.27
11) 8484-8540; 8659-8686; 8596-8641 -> -0.02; 2.34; 2.46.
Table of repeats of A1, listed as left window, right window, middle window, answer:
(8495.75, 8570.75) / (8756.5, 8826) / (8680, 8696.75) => 0.00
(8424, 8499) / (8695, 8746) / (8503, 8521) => 0.09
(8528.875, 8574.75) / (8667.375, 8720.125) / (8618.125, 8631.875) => 0.04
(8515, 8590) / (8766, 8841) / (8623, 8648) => -0.05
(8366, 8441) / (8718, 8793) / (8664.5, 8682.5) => 0.02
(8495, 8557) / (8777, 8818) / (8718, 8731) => -0.04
